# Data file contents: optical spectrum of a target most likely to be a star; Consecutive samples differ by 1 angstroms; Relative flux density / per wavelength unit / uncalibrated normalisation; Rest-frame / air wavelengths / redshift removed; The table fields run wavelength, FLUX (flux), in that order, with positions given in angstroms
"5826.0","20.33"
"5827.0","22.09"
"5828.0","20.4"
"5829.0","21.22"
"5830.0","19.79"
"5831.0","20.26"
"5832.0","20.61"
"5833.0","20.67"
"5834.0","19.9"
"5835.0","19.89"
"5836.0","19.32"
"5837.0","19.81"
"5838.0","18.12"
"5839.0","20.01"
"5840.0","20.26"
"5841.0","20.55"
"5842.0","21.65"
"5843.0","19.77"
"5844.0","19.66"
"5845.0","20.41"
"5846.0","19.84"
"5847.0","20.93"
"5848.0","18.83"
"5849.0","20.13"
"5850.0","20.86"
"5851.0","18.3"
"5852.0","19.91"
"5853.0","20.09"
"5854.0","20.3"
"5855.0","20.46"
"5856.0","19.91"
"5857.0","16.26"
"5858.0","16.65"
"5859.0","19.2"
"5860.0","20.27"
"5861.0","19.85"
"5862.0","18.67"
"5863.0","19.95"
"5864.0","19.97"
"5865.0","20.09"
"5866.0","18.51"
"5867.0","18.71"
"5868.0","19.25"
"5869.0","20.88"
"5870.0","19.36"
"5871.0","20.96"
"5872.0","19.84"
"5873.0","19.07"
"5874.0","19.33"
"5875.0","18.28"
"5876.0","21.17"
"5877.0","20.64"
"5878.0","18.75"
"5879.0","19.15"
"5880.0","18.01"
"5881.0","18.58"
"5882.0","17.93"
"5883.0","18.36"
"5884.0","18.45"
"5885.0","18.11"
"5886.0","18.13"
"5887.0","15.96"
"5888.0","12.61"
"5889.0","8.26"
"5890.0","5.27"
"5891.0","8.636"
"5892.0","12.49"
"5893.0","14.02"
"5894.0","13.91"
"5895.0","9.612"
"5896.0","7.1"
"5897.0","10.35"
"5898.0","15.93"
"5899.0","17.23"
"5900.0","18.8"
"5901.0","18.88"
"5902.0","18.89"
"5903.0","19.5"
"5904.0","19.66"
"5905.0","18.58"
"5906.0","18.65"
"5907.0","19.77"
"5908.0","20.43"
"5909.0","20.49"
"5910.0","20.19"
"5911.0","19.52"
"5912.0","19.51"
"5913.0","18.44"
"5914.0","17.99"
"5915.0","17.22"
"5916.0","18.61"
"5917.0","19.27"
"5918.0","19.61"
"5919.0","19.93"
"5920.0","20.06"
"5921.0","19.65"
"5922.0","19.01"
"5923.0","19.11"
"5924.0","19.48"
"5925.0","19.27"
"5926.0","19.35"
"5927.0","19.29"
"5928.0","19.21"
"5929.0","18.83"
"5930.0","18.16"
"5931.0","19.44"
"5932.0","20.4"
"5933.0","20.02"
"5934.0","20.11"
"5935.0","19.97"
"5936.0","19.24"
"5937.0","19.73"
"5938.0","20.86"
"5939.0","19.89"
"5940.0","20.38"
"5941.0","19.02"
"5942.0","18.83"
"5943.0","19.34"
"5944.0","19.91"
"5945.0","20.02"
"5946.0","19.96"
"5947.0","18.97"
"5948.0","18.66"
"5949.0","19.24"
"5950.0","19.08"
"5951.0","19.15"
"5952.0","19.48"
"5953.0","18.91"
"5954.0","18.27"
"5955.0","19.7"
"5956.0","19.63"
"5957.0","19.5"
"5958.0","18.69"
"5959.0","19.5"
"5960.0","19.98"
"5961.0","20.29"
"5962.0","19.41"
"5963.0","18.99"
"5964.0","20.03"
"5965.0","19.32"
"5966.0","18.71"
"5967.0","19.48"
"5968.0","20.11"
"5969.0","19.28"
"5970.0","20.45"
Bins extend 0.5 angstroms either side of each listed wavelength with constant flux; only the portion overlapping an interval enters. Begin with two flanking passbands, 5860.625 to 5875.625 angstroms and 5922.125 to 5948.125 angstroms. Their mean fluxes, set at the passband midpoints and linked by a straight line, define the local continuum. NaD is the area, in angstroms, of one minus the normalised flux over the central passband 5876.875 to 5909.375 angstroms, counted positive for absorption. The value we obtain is 5.8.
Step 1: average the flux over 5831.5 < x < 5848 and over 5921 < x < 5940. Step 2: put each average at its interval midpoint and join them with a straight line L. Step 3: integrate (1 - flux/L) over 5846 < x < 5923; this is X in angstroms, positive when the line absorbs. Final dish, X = 7.0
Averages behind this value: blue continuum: 20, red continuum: 19.5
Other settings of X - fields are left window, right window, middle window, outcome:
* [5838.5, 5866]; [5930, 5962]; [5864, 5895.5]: 4.42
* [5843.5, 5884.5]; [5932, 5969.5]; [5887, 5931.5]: 5.55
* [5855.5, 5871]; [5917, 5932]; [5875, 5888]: 0.61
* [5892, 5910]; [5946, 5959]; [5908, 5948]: -3.44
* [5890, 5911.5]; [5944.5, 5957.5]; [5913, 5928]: -1.55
